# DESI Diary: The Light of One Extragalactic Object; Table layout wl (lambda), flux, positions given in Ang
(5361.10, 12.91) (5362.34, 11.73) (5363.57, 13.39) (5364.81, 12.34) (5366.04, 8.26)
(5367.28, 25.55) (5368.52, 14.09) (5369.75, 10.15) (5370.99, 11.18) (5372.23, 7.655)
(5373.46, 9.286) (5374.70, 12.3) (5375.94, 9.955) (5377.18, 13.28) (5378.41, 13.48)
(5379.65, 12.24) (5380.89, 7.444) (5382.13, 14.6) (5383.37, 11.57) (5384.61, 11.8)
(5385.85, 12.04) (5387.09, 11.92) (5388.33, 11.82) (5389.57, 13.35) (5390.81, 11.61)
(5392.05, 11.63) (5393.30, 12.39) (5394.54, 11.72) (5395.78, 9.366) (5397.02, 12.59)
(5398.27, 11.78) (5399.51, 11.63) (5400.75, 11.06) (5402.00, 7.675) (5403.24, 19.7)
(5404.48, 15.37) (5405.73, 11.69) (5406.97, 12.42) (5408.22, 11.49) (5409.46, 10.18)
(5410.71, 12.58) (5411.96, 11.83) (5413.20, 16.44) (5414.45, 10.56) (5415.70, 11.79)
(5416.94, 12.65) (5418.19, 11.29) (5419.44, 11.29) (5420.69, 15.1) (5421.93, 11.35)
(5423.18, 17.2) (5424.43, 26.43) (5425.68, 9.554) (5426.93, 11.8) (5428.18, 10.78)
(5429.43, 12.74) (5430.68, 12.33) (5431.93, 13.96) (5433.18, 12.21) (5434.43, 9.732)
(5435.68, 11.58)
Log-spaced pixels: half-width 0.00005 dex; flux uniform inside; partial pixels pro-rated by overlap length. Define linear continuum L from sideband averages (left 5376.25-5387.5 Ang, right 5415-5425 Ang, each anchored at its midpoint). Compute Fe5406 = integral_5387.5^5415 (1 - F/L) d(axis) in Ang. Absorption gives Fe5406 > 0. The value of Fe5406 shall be 2.19 Ang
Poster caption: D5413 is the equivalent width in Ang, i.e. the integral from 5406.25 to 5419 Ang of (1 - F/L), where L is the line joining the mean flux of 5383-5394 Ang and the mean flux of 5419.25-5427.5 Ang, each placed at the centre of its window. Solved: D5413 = 1.7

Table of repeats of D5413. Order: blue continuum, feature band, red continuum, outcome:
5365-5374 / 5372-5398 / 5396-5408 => 1.75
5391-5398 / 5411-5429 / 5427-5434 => -1.99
